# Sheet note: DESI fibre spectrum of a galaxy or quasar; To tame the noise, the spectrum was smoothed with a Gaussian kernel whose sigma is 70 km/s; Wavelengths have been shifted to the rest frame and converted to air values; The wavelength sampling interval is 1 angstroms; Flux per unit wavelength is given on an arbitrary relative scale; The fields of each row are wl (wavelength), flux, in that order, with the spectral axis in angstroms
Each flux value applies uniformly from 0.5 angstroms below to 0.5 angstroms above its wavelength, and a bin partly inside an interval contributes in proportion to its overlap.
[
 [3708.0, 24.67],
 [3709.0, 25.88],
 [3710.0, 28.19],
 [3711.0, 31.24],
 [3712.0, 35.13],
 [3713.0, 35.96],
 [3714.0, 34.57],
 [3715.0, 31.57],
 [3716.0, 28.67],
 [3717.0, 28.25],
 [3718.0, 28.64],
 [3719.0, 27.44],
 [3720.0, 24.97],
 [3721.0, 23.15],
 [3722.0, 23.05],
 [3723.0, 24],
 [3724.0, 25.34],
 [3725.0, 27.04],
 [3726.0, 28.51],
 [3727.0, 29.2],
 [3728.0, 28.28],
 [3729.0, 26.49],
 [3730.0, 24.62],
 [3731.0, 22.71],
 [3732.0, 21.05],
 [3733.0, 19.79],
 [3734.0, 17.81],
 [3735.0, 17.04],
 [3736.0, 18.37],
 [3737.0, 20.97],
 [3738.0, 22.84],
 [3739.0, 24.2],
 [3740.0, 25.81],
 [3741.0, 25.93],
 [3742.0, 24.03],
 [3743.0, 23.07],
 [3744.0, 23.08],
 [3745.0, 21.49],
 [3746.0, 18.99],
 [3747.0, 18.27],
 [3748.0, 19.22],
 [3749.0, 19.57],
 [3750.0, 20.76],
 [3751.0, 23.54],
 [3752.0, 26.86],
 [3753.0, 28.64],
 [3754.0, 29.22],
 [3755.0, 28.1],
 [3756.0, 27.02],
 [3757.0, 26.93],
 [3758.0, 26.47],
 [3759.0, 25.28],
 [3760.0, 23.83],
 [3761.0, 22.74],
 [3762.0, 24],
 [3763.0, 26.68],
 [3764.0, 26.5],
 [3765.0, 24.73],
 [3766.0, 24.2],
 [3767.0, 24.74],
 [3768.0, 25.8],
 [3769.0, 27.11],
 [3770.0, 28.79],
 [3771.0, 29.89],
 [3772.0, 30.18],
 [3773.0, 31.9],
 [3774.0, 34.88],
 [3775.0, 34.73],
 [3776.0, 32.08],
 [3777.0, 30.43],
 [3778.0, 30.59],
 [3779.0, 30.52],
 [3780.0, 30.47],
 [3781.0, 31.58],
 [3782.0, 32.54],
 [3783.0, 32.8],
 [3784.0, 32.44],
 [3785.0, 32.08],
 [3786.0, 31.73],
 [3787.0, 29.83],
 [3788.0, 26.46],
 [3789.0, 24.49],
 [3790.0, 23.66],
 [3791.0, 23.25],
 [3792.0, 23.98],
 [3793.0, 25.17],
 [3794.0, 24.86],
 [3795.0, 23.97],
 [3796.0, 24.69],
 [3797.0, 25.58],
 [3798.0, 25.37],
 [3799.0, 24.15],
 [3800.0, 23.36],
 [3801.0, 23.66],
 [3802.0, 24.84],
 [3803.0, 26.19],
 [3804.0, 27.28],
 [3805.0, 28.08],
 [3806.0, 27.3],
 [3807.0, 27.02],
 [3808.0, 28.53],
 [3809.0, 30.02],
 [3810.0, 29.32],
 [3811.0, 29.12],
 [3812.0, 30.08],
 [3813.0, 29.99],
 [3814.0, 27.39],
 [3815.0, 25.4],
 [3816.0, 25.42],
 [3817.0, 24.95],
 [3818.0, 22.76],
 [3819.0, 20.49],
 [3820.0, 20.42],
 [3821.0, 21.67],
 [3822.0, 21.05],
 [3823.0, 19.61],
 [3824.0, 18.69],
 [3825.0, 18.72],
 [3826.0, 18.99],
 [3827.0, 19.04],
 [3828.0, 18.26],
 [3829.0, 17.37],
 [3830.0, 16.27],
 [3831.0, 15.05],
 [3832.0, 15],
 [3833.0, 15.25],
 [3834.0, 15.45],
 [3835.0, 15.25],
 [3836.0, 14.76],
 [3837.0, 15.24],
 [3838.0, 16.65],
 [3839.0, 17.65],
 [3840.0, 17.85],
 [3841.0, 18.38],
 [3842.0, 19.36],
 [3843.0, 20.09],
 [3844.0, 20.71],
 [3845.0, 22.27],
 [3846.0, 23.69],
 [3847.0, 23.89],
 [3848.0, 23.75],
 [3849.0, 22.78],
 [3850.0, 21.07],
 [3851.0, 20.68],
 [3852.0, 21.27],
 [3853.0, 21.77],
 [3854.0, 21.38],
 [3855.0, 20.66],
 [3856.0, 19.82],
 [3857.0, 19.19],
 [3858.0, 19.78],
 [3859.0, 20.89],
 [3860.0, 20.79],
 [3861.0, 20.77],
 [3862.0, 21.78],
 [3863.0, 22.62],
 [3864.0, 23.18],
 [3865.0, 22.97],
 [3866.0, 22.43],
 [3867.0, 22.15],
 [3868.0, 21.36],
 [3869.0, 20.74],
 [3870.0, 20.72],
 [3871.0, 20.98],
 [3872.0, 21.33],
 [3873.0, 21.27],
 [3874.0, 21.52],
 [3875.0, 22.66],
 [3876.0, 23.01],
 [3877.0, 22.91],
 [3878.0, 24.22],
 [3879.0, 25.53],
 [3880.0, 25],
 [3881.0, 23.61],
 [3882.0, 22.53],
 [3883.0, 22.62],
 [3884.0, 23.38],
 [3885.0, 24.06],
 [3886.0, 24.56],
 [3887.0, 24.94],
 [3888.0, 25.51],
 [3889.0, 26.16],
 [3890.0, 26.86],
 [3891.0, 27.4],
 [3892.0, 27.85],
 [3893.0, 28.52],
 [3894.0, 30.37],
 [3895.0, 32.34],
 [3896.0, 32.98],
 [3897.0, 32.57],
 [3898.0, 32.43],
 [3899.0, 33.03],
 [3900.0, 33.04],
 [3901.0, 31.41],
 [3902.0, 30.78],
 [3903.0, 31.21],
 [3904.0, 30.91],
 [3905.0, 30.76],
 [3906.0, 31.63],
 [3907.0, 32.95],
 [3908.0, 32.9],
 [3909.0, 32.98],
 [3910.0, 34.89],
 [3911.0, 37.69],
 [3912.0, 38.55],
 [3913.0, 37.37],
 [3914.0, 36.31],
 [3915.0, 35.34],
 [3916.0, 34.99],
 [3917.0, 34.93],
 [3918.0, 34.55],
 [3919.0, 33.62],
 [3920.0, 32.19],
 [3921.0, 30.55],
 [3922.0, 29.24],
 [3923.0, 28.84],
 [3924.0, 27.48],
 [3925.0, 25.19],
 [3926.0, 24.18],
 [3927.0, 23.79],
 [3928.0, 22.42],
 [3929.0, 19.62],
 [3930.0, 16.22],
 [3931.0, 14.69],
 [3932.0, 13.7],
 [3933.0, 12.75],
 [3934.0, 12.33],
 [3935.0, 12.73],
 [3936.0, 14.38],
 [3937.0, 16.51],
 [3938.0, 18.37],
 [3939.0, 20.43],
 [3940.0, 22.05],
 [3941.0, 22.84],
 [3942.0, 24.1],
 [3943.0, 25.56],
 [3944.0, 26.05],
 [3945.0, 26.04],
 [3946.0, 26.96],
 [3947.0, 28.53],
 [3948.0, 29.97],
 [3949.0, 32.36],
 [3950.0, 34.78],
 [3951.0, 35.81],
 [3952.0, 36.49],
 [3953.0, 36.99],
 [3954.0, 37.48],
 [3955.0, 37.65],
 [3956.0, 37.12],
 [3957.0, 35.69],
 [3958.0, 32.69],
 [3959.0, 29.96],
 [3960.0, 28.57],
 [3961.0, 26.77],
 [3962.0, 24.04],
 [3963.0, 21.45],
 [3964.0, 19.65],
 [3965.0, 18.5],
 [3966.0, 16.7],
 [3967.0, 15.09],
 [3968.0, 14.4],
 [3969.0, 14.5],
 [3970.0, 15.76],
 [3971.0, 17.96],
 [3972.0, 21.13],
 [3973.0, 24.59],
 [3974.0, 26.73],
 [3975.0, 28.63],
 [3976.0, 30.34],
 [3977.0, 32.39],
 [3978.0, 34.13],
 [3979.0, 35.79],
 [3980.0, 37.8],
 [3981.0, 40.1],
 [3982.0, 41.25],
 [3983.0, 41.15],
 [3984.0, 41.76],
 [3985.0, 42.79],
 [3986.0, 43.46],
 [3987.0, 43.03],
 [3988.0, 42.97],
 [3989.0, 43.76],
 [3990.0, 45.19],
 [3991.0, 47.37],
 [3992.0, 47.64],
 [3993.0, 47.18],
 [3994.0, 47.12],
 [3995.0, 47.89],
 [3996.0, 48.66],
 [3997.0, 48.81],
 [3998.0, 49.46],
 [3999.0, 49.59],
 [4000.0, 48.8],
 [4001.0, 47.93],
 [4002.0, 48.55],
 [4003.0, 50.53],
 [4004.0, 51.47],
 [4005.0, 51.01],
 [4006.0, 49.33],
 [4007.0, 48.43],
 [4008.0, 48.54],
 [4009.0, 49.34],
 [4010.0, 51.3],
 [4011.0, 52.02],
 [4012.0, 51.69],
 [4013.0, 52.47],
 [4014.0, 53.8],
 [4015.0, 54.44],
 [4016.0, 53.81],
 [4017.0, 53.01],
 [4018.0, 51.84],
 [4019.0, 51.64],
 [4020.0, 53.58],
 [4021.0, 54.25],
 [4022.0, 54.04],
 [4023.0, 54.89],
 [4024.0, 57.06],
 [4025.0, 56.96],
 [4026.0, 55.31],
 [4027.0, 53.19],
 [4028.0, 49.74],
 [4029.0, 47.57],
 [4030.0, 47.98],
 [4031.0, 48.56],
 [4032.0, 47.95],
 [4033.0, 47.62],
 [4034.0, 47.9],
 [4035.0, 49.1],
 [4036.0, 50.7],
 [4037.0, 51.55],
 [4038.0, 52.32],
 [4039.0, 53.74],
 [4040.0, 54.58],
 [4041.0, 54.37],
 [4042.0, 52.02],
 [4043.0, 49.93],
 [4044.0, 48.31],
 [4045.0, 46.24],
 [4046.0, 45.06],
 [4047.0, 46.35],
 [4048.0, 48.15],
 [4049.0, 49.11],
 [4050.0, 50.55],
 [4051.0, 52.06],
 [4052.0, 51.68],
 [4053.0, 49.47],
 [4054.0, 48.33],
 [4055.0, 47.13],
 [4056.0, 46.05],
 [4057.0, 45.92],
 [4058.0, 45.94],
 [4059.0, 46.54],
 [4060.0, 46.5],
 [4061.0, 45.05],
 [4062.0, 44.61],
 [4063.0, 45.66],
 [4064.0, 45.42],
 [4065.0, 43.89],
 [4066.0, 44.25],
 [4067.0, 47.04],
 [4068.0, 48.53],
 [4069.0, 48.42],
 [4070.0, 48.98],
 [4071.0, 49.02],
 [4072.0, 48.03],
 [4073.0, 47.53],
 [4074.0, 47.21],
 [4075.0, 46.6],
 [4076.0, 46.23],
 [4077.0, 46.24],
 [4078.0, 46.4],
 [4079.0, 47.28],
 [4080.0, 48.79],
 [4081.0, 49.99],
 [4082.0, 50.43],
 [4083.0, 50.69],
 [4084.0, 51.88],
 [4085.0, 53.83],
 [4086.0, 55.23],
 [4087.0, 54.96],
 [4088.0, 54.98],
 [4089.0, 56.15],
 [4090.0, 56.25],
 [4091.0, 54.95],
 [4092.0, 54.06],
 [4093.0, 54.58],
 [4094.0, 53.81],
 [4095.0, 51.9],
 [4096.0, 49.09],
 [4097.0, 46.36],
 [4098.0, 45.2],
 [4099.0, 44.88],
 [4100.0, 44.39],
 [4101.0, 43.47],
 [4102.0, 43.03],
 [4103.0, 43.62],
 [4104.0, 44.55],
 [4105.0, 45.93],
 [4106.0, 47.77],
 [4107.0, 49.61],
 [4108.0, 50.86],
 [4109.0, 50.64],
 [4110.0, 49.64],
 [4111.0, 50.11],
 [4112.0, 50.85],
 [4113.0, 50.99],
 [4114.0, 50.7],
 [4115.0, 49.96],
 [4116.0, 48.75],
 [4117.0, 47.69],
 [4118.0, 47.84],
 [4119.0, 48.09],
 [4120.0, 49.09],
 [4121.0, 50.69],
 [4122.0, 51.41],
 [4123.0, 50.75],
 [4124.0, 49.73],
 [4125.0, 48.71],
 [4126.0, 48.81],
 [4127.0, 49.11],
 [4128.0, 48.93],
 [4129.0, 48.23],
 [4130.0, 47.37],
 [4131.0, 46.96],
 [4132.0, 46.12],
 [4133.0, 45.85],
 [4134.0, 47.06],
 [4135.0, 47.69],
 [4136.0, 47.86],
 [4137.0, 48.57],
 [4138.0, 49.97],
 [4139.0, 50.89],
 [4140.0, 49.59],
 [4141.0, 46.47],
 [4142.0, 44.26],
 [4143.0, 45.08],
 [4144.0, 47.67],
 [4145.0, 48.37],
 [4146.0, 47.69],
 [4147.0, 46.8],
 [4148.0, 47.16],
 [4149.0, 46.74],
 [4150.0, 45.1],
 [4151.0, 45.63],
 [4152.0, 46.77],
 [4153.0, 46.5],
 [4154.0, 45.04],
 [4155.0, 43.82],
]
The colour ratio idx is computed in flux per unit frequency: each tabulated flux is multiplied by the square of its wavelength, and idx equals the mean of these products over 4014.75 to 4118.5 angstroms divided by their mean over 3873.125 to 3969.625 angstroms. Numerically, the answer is 2.0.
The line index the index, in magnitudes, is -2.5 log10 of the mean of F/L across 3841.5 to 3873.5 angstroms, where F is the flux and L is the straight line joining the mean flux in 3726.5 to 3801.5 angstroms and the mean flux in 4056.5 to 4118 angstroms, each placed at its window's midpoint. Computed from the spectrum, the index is 0.45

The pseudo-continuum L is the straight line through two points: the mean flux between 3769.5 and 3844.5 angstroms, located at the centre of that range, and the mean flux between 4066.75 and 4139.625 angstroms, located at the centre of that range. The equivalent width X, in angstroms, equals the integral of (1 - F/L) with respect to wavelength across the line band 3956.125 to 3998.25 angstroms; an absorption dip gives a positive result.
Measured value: 5.8 angstroms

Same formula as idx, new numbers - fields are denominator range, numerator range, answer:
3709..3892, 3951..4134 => 2.13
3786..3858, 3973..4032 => 2.31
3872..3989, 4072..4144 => 1.90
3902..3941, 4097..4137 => 1.98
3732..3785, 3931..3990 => 1.20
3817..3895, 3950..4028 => 2.05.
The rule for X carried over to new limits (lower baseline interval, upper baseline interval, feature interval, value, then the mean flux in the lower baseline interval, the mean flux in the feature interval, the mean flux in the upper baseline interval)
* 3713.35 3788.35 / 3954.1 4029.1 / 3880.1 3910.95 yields 5.32 angstroms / 26.4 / 29.2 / 41.2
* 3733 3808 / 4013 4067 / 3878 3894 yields 4.81 angstroms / 26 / 25.4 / 49.9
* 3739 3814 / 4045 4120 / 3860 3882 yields 7.31 angstroms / 26.8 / 22.4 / 48.7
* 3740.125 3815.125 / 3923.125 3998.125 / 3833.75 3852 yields 5.43 angstroms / 26.8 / 19.5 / 29.6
